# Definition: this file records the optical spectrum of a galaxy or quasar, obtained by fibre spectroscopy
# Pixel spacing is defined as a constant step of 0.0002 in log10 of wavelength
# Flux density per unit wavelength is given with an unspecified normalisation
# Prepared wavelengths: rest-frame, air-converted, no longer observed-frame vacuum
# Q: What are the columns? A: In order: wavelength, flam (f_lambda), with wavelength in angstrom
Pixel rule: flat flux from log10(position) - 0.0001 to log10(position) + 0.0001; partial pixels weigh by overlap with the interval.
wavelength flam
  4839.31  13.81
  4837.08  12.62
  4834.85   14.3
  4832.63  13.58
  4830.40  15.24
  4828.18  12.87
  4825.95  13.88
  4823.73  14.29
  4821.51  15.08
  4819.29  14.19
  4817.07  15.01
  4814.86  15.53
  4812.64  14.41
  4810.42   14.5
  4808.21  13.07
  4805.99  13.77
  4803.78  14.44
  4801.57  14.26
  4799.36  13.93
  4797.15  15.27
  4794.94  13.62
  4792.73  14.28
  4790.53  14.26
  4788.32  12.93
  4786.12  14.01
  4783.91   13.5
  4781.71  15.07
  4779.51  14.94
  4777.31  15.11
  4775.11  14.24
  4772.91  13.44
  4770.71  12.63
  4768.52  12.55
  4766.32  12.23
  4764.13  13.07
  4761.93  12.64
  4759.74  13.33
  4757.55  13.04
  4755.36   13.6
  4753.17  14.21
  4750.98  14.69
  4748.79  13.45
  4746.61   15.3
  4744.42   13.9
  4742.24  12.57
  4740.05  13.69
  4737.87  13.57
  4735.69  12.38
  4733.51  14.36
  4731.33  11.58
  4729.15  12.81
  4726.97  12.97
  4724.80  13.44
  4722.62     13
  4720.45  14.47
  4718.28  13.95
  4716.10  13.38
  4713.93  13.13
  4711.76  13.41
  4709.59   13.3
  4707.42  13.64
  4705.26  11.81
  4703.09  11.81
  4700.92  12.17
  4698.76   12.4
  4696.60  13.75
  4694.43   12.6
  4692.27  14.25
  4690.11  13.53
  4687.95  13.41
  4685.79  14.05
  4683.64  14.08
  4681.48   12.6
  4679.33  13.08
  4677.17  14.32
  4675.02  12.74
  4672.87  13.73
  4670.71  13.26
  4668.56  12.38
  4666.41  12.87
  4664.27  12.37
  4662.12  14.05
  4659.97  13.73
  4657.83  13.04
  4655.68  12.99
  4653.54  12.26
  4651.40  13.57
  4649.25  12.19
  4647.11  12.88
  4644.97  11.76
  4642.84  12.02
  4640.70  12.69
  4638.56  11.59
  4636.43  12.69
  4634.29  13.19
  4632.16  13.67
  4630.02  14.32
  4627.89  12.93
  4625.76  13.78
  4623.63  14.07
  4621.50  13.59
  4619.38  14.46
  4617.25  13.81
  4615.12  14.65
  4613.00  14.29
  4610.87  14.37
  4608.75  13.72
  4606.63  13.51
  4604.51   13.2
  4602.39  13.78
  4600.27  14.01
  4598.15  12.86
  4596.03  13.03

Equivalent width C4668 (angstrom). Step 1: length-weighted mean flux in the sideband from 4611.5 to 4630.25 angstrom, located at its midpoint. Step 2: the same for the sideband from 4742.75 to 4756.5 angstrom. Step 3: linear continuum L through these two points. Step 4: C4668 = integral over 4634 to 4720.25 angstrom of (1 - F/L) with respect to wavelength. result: 6.2 angstrom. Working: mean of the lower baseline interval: 14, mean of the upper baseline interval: 14.1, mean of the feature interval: 13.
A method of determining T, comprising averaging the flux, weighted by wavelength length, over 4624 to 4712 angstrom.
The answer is 13.1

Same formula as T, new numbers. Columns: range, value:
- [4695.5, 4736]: 13.1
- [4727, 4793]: 13.6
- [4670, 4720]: 13.2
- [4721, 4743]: 13.1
